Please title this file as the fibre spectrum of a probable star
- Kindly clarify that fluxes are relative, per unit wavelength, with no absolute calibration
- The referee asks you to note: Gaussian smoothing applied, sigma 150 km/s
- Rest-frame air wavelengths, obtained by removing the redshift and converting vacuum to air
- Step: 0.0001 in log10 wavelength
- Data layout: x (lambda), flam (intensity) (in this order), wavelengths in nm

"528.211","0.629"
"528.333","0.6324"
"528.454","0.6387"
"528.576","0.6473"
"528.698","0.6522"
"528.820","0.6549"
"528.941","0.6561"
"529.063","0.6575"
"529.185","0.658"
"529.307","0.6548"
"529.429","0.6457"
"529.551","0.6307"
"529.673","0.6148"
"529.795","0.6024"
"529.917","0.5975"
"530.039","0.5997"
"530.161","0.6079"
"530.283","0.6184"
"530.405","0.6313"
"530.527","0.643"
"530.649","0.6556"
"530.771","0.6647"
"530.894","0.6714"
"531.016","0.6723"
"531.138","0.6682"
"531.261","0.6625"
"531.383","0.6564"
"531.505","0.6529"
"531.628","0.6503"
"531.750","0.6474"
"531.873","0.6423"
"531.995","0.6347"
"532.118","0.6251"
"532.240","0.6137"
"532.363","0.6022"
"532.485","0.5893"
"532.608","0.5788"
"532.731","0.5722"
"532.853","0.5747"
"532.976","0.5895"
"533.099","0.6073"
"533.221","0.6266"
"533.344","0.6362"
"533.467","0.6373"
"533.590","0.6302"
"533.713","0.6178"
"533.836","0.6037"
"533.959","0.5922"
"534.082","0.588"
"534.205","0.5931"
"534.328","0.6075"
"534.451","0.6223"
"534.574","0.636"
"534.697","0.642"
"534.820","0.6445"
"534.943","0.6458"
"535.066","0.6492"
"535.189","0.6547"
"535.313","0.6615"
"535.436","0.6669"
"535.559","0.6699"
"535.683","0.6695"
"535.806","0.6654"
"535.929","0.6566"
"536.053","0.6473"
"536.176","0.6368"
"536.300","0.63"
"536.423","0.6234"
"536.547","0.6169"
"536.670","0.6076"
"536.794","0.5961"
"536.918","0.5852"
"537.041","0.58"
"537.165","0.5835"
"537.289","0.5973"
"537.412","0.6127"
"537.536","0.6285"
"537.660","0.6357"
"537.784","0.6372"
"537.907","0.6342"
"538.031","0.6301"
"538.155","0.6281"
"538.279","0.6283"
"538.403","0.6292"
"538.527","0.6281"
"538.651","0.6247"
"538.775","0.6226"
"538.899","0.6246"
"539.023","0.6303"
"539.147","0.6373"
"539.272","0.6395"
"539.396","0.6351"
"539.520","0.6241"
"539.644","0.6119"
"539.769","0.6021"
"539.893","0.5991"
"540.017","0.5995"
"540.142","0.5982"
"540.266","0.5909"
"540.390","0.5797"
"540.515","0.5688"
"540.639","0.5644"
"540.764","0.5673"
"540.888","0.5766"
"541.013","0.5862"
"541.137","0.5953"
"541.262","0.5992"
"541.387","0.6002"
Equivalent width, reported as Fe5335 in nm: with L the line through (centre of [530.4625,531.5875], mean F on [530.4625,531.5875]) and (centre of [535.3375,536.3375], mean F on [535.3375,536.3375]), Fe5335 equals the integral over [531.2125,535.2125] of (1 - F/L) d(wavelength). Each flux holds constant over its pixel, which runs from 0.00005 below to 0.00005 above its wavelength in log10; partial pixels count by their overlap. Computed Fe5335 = 0.22 nm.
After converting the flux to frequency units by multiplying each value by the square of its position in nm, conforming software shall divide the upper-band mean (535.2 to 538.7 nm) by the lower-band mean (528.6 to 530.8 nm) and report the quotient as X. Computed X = 1.02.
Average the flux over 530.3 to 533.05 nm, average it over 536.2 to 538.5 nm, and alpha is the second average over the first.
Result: 1.0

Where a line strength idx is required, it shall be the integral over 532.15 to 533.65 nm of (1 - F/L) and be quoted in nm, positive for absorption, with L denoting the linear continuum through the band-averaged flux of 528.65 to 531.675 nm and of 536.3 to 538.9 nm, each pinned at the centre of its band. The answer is 0.07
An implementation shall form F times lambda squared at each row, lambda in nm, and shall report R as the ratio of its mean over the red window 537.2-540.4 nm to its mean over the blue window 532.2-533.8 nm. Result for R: 1.05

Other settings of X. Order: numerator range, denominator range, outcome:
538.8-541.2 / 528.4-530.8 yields 0.98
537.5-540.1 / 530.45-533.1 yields 1.02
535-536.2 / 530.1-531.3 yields 1.03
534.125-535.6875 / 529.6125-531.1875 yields 1.03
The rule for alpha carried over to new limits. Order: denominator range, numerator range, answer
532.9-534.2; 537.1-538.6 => 1.02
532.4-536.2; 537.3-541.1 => 0.98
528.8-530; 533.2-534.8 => 0.97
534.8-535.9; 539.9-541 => 0.88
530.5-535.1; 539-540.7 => 0.96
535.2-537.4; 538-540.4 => 0.98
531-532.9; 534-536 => 1.02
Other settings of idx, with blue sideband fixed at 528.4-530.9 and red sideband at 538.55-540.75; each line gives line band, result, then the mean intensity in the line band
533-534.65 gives 0.027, 0.615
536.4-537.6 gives 0.026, 0.602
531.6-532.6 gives 0.013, 0.622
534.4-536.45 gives -0.094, 0.649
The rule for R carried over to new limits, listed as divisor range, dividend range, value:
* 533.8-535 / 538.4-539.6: 1.04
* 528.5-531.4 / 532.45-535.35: 0.97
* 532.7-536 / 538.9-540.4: 1.00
